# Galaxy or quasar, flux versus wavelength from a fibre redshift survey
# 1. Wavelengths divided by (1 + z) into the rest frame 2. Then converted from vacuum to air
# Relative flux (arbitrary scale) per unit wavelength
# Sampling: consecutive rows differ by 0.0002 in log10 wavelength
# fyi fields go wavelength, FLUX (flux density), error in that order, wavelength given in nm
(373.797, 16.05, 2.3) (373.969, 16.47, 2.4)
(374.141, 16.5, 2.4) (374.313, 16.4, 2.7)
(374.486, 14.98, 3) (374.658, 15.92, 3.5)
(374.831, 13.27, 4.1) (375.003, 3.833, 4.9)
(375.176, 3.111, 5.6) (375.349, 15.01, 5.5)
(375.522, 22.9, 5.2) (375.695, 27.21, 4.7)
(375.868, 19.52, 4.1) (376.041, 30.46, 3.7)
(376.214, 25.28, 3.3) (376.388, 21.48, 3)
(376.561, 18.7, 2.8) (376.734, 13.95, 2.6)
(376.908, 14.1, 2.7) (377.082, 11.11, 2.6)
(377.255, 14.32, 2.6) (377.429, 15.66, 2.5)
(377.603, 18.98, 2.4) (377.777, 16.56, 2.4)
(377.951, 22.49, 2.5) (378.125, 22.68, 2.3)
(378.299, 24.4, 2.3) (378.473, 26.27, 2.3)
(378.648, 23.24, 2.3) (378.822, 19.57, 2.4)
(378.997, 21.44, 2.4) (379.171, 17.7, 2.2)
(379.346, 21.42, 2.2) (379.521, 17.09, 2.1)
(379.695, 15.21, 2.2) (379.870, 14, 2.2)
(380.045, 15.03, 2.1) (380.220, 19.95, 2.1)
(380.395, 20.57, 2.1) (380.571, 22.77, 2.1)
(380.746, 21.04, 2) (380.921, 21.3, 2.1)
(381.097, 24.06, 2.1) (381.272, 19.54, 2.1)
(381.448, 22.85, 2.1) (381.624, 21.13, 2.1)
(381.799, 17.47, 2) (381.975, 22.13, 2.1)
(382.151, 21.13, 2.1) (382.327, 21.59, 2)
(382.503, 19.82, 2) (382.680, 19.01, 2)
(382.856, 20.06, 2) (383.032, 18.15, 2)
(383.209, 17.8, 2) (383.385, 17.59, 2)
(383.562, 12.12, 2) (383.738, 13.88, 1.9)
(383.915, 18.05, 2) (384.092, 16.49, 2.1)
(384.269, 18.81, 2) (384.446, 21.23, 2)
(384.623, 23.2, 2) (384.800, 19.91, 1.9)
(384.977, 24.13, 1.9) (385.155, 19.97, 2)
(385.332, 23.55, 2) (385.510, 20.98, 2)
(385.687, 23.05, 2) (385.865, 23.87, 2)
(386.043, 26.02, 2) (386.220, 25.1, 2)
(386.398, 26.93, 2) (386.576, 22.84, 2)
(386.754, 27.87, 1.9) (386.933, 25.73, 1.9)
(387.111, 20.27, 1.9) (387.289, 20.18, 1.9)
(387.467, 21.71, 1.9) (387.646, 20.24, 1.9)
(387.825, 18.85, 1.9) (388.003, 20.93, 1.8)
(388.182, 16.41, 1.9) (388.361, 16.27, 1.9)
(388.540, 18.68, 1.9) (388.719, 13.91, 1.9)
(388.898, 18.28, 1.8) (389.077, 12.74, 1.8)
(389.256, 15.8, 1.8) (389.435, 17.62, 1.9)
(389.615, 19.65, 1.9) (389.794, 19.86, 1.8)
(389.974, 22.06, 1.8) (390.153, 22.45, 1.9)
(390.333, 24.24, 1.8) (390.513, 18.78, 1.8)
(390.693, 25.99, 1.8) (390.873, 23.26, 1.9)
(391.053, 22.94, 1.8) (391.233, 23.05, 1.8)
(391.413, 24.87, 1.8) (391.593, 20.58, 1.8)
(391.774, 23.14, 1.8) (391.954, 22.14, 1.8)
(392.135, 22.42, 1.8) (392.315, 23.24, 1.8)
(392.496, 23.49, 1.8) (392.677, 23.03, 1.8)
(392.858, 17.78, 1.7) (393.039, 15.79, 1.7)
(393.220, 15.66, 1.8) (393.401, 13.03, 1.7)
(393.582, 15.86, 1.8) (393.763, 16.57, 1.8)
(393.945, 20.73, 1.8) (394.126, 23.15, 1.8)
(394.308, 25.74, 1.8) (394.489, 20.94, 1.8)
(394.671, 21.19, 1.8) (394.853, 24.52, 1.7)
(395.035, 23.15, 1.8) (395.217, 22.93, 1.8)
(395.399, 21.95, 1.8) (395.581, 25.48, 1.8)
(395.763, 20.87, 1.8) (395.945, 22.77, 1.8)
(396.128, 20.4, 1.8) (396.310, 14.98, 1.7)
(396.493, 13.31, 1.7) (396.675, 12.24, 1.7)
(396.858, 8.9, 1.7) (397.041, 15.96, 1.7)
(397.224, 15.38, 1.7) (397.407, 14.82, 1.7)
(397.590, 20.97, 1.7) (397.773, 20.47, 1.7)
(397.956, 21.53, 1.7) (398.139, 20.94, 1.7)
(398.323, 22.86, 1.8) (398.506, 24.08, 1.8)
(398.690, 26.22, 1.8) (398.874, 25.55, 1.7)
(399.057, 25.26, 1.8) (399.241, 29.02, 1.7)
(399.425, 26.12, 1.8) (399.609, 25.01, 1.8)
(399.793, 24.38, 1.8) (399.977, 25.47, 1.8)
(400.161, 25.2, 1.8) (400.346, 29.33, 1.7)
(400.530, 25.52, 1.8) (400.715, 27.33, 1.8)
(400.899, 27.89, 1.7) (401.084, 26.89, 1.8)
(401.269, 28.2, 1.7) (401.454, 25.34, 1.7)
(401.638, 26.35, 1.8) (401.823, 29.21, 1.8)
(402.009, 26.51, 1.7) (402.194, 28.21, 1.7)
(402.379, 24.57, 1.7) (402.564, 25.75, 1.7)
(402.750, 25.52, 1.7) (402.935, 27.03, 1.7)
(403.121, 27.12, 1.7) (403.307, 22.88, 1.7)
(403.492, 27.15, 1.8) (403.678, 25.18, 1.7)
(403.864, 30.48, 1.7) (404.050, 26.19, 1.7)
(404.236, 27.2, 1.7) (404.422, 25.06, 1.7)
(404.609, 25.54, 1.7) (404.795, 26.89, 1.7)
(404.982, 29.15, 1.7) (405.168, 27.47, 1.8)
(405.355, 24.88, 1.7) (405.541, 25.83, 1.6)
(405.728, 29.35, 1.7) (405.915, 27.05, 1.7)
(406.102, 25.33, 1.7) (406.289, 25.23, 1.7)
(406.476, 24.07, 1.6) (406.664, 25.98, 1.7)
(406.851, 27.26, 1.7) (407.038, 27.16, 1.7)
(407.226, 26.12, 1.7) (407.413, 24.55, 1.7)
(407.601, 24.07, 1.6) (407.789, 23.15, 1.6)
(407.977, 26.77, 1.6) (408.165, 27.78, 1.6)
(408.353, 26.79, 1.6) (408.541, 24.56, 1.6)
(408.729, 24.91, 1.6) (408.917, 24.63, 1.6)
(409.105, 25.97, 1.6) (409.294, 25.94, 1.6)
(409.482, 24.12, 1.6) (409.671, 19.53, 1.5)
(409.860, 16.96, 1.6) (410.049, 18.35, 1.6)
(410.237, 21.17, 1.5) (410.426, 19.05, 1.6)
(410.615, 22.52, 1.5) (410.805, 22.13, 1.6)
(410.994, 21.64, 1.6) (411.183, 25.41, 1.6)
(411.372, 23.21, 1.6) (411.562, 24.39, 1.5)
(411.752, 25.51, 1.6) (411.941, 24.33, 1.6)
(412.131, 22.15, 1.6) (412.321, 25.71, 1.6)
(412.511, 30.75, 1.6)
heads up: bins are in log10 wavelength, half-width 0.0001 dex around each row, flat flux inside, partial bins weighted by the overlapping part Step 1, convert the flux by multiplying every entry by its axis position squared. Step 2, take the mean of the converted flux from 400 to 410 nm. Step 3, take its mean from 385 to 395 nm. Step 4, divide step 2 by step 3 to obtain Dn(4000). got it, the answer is 1.33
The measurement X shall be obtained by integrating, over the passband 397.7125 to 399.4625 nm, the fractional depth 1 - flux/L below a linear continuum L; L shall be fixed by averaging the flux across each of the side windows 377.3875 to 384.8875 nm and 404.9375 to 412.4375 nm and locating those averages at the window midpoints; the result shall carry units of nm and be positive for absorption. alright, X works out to -0.12 nm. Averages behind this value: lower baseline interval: 19.6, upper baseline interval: 24.5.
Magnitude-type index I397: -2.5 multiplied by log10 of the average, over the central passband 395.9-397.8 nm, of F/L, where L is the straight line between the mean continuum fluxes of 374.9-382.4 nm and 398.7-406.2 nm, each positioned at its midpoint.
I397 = 0.47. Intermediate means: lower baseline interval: 19.3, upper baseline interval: 26.6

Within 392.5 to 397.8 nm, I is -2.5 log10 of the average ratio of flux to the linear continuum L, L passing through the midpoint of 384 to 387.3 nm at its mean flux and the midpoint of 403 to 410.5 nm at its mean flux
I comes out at 0.25 mag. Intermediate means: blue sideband 22.7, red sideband 25.2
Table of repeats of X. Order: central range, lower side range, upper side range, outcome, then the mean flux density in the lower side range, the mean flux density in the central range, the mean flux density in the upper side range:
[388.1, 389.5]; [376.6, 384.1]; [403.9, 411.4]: 0.31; 18.9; 16.2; 24.8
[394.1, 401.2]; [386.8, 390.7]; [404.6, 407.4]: 0.26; 19.5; 22.3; 26.5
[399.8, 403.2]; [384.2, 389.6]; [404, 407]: -0.20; 20.8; 26.7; 26.4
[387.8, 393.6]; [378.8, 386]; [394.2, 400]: 0.23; 19.8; 19.8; 21.3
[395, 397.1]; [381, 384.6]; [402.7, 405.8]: 0.47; 19.2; 18.5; 26.6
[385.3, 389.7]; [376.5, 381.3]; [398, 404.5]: 0.21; 19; 20.7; 26.1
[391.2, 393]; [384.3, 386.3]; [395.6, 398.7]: -0.16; 22.7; 22.2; 18.6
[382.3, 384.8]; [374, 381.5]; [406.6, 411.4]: 0.15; 18.6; 18.4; 23.8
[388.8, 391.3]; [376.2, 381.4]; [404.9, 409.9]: 0.15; 19.3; 20.4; 25.4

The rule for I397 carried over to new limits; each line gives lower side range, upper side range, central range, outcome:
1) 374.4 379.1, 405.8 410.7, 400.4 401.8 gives -0.18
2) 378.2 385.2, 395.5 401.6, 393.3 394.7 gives 0.11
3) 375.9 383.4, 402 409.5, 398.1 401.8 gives -0.05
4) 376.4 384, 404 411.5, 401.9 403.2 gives -0.12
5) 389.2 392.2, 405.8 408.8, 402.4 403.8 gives -0.05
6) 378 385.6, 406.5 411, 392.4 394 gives 0.20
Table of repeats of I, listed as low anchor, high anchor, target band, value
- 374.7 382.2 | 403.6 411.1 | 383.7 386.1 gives -0.03 mag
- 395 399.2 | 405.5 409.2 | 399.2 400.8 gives -0.21 mag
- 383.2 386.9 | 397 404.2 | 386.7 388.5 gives 0.06 mag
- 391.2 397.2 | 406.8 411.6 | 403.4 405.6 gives -0.19 mag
